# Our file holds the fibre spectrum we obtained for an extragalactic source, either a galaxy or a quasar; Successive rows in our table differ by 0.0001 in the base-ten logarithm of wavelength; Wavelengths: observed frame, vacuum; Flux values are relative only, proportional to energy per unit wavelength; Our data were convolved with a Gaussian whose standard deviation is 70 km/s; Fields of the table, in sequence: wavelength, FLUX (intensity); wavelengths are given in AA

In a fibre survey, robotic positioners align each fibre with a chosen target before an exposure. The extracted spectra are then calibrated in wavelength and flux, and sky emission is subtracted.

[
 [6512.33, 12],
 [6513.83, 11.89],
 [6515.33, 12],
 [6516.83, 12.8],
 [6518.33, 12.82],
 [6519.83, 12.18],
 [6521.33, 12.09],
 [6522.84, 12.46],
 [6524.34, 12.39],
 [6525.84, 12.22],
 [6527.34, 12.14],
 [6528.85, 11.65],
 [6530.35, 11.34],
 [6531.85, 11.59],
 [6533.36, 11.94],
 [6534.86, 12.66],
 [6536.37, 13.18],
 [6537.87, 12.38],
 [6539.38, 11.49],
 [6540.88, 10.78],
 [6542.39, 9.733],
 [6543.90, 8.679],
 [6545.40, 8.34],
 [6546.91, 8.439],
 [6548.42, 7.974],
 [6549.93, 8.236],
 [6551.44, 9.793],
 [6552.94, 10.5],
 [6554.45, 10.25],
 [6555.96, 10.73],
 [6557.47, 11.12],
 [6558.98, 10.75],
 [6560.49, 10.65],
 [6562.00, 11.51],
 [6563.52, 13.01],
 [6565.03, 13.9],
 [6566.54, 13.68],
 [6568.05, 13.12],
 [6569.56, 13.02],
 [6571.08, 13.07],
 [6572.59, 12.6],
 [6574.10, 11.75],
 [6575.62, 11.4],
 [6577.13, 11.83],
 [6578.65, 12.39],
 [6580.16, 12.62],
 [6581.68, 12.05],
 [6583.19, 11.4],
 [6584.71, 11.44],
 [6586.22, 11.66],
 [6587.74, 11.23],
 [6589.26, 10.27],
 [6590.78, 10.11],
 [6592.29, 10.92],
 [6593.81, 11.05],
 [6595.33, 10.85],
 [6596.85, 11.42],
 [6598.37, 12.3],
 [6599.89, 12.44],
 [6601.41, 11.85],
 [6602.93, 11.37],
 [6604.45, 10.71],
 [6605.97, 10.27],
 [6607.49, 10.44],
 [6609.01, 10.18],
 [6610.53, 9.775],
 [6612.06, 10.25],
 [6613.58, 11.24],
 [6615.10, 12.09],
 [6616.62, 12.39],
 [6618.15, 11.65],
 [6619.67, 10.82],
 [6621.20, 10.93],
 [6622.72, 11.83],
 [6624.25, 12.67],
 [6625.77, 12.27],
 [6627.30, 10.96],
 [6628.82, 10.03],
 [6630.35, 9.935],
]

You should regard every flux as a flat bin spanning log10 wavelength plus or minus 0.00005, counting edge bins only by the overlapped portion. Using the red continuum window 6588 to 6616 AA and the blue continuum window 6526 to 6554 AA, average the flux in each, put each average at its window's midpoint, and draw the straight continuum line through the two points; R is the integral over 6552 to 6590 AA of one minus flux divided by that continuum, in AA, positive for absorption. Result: -3.6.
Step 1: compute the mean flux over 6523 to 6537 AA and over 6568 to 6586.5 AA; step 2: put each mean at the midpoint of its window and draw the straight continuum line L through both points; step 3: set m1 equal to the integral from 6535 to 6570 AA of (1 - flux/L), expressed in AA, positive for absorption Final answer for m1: 3.5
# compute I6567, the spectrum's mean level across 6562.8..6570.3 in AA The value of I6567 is 13.4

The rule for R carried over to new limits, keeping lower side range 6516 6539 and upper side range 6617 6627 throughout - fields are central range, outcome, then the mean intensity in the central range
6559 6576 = -0.66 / 12.5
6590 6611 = 1.45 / 11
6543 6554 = 2.92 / 8.9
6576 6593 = 0.65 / 11.5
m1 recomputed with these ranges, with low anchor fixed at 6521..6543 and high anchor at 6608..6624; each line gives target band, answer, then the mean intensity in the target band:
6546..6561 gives 2.40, 9.82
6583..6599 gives 0.33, 11.1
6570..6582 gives -0.78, 12.2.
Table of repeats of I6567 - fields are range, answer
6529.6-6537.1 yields 12.1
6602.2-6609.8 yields 10.6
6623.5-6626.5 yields 12.5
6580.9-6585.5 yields 11.6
